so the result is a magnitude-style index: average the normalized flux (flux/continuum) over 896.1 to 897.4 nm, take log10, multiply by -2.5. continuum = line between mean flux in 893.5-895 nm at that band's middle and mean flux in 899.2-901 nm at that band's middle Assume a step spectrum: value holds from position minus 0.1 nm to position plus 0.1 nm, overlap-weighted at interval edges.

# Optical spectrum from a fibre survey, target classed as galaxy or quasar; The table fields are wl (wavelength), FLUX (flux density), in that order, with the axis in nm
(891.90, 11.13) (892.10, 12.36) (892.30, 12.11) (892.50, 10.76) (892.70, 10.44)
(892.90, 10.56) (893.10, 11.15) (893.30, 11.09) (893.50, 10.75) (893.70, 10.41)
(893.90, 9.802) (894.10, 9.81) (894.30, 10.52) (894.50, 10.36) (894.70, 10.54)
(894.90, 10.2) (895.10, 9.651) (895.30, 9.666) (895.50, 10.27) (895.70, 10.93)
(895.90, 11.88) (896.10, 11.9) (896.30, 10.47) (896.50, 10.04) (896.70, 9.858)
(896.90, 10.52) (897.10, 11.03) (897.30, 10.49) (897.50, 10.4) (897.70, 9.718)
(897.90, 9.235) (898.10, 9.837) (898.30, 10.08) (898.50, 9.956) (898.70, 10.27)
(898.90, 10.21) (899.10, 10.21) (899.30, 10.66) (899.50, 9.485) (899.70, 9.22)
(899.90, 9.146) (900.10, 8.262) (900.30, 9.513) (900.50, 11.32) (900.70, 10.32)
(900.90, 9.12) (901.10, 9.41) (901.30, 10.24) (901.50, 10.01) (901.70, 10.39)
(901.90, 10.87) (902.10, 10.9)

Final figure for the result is -0.05 mag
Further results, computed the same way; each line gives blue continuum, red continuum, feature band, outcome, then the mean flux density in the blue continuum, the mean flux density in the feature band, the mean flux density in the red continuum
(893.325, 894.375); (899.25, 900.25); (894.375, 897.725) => -0.06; 10.3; 10.5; 9.3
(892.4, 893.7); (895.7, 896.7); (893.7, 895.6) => 0.08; 10.8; 10.1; 10.9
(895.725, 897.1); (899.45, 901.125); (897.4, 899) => 0.03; 10.8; 9.96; 9.54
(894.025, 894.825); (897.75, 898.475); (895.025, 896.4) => -0.06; 10.3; 10.7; 9.74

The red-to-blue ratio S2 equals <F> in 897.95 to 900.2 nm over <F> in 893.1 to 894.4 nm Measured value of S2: 0.93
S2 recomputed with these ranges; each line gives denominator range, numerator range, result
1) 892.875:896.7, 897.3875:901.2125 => 0.93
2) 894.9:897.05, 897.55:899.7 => 0.95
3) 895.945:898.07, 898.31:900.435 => 0.94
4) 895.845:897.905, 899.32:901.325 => 0.91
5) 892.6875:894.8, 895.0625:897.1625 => 1.01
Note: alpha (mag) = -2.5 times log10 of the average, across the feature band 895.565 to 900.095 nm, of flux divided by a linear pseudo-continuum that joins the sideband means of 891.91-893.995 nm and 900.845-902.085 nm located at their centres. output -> 0.03 mag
